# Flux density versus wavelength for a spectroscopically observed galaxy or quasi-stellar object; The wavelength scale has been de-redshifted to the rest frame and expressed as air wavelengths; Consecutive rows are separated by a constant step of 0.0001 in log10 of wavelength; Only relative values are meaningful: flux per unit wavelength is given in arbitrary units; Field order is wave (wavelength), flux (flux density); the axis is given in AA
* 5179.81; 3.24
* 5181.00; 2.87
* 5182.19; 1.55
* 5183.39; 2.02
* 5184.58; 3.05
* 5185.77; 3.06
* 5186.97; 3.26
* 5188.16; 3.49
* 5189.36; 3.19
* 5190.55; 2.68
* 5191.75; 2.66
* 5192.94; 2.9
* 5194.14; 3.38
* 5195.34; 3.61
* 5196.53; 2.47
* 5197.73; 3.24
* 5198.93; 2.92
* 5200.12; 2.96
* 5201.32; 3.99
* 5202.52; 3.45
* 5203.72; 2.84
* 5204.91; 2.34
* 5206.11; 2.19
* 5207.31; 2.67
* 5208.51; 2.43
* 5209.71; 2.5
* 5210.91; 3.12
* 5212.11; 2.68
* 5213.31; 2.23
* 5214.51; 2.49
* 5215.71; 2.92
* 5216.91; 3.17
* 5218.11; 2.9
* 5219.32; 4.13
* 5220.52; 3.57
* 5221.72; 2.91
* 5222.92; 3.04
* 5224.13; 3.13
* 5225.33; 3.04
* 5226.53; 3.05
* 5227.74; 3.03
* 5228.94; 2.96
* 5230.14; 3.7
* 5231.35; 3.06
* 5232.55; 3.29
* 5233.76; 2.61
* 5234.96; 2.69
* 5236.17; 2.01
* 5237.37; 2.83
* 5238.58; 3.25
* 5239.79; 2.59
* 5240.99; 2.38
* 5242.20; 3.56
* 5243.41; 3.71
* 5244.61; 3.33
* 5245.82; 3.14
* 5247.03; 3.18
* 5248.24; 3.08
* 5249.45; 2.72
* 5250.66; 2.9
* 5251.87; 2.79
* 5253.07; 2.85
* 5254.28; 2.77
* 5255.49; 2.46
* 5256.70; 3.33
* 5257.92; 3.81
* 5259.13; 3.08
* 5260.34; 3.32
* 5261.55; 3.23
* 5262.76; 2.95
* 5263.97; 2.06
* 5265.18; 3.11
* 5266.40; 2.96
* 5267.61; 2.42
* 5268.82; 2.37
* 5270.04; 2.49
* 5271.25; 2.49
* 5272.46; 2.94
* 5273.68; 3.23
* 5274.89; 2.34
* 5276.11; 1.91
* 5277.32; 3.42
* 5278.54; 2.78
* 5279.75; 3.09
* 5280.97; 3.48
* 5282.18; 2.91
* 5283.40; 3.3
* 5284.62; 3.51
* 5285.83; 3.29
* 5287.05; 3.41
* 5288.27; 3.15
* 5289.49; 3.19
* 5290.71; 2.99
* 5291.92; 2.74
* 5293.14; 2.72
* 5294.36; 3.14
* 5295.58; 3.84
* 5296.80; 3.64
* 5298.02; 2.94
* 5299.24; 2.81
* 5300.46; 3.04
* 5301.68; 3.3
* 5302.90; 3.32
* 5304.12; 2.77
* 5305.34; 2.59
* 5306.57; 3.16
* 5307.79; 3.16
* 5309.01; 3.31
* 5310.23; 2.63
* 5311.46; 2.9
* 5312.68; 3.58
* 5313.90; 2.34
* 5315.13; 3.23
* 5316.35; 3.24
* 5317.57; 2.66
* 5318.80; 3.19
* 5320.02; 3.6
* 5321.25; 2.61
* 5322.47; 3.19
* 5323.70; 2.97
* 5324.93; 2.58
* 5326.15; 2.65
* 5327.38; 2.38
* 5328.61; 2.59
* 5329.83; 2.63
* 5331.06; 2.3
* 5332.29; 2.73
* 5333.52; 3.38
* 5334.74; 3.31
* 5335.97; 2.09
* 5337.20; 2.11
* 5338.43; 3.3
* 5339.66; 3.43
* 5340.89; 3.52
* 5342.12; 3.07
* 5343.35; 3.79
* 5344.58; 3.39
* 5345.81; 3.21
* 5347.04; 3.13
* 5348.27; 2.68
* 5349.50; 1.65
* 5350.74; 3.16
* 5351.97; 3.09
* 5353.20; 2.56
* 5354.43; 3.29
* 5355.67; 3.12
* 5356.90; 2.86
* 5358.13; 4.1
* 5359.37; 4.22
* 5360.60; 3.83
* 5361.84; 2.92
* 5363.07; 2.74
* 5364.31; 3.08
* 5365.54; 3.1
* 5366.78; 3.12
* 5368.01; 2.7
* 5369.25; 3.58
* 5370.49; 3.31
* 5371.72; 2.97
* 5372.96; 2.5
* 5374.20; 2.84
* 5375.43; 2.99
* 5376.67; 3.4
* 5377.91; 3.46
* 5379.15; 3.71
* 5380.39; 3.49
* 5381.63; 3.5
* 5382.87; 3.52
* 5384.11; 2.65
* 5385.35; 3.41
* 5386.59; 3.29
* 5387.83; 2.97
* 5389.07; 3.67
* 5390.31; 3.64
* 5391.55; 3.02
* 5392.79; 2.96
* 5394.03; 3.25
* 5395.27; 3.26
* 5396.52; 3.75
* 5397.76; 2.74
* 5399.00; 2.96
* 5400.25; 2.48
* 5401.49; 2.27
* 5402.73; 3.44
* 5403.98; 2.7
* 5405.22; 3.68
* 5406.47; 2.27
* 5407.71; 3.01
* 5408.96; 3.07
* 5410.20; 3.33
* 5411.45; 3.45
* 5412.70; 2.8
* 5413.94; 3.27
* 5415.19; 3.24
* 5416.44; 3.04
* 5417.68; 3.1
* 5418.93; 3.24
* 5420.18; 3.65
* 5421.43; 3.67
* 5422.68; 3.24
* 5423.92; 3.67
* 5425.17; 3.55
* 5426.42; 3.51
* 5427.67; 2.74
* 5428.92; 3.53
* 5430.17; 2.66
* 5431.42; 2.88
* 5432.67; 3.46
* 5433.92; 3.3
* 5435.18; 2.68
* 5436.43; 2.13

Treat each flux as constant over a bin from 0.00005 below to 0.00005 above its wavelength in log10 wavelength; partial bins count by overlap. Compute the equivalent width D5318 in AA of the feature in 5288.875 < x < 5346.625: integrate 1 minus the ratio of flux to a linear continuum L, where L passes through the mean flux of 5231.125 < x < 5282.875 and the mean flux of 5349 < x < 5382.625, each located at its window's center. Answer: 0.8 AA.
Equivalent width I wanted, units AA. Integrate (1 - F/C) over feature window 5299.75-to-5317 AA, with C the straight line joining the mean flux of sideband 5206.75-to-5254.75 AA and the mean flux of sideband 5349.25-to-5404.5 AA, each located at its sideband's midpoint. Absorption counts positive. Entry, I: 0.1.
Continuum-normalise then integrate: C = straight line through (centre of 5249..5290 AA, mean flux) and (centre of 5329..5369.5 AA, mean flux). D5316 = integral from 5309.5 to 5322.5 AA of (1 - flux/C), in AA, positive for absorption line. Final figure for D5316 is 0.0 AA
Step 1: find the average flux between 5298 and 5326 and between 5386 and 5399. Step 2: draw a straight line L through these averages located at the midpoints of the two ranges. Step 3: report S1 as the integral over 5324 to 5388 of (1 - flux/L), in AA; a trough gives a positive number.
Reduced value 1.4 AA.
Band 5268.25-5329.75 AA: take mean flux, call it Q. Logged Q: 2.98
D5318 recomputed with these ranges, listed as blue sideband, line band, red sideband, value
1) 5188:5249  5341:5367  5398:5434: -0.53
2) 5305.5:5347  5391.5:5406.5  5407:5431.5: 0.80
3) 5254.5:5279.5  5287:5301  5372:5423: -1.05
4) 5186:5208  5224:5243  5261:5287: -0.01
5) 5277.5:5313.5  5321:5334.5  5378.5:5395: 1.88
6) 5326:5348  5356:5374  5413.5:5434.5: -0.90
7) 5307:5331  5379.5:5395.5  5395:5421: -1.28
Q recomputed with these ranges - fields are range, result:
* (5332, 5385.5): 3.14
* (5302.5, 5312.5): 3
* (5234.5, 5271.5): 2.9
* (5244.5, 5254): 2.97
